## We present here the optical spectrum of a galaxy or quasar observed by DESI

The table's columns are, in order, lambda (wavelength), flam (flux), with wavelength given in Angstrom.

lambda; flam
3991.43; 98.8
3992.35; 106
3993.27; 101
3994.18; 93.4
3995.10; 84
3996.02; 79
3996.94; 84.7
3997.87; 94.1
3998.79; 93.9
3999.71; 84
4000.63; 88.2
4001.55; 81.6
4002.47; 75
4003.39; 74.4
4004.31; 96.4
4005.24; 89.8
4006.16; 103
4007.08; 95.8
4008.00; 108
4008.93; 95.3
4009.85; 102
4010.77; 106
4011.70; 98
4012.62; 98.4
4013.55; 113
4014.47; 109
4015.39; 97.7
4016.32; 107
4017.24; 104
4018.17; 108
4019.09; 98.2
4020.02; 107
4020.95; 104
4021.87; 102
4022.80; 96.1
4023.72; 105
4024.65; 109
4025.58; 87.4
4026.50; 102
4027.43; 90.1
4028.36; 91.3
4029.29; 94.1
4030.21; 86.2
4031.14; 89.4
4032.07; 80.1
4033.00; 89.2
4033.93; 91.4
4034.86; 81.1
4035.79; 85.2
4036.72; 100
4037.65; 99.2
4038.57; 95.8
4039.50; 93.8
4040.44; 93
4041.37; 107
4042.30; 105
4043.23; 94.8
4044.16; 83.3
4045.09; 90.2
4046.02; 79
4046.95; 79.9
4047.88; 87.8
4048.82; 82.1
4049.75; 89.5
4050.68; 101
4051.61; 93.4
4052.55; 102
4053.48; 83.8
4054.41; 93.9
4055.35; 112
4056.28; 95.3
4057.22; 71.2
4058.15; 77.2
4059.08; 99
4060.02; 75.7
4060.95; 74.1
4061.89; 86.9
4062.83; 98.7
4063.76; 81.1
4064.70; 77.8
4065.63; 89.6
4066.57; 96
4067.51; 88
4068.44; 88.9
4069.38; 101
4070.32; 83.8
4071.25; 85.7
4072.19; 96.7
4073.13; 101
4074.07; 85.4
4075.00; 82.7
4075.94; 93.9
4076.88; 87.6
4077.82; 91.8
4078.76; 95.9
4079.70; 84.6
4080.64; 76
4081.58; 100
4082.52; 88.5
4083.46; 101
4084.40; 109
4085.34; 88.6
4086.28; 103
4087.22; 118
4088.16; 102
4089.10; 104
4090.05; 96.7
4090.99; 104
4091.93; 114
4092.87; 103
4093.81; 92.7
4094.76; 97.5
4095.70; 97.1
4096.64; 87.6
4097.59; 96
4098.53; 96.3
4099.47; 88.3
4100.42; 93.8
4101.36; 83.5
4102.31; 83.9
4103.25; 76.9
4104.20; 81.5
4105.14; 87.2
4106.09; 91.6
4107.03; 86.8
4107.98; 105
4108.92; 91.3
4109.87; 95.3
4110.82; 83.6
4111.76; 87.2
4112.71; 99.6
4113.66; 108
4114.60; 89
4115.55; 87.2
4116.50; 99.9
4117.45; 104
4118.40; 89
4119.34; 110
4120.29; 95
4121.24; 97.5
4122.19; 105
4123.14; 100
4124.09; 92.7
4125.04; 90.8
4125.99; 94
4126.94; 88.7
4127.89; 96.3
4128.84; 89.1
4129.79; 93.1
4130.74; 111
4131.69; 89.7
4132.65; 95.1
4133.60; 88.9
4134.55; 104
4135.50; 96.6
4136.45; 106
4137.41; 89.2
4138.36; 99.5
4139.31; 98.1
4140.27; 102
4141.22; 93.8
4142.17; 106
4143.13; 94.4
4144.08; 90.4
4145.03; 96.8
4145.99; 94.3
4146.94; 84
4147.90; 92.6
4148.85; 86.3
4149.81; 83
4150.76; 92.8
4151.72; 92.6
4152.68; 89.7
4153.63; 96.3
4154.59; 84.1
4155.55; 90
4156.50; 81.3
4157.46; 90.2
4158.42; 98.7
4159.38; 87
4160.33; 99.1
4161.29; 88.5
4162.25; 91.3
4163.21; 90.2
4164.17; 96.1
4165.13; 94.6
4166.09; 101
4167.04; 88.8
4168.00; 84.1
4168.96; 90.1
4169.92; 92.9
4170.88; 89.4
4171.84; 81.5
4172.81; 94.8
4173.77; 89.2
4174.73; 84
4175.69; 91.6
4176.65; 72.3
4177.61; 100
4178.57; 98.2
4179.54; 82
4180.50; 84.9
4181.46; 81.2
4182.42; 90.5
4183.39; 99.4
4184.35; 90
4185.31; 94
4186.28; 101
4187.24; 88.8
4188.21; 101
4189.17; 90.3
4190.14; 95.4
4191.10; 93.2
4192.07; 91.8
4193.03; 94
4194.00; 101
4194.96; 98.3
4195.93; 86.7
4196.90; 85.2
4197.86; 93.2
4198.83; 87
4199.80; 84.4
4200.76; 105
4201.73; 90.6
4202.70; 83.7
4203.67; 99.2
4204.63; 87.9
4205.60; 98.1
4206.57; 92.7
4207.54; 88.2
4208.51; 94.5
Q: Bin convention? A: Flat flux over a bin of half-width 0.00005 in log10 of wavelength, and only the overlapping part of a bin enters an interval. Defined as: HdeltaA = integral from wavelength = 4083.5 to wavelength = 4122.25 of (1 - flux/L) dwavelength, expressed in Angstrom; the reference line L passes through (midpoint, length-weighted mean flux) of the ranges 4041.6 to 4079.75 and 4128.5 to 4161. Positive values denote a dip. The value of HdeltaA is -1.8 Angstrom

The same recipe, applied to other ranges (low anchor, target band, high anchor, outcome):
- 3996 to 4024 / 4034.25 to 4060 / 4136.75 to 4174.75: 1.1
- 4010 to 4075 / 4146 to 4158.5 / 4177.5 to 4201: 0.5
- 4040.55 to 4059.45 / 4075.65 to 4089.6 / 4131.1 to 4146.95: -0.5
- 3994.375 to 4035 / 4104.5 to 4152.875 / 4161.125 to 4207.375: -1.1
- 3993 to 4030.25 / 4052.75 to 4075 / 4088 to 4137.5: 1.6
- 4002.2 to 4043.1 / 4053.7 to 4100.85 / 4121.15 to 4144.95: 1.8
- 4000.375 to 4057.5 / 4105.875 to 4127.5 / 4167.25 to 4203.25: -0.6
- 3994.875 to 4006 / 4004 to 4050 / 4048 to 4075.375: -4.6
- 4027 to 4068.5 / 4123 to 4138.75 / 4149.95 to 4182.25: -1.0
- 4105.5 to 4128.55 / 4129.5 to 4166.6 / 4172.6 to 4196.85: -0.1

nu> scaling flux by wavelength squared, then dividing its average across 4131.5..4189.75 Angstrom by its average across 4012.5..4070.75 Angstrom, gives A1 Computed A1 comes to 1.05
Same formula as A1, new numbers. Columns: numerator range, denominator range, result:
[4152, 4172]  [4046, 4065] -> 1.09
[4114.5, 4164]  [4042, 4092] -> 1.06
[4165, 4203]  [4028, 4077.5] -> 1.08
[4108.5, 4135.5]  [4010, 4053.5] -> 1.04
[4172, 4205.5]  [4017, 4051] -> 1.05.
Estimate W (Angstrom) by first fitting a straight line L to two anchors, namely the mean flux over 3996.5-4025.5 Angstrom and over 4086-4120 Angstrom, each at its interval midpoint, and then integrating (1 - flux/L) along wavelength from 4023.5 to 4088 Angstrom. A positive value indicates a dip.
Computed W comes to 3.25 Angstrom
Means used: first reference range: 97.6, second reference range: 95.4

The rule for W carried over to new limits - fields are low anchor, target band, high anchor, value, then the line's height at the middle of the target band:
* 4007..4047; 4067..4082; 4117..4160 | 0.9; 95.8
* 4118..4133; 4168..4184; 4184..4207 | 0.9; 93.9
